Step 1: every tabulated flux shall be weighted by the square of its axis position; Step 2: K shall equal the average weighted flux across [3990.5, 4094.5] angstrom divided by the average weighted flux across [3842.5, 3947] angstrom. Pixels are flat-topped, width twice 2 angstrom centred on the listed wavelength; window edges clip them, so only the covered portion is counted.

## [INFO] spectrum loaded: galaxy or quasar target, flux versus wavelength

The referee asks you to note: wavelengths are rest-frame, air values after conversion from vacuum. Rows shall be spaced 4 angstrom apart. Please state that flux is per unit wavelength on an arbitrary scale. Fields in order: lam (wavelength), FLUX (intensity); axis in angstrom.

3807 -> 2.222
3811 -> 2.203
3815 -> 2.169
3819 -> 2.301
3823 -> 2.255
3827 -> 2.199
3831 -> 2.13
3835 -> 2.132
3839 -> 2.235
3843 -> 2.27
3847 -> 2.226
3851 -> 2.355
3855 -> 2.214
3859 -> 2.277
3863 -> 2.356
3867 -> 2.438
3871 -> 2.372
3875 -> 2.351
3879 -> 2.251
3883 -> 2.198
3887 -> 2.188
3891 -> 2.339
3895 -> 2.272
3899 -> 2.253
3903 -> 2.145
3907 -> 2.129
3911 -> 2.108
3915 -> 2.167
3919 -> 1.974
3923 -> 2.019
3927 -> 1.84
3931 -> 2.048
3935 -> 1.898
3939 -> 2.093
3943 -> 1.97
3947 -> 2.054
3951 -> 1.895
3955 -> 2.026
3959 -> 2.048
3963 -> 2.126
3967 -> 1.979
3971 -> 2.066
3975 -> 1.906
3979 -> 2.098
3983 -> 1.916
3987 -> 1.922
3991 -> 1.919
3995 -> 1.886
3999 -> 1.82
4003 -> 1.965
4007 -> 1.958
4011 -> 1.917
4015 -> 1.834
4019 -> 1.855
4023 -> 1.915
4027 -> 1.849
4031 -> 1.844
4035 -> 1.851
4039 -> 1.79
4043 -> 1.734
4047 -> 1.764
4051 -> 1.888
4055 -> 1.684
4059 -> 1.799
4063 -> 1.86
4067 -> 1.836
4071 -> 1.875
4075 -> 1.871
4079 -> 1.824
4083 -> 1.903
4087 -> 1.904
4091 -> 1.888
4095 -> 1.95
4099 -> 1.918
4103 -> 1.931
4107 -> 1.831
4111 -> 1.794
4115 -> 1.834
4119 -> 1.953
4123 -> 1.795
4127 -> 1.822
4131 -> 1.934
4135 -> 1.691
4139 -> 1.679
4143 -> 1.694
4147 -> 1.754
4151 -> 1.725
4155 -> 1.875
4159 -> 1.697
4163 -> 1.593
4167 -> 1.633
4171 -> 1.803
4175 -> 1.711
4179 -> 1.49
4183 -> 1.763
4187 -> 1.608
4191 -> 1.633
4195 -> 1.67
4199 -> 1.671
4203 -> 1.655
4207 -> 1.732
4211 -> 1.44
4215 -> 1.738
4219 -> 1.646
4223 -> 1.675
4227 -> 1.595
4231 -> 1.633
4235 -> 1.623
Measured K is 0.92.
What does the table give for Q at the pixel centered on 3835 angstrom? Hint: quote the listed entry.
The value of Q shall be 2.132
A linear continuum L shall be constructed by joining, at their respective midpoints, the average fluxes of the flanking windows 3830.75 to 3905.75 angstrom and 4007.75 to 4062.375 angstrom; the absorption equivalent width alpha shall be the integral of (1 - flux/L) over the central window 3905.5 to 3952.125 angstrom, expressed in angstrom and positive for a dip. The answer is 1.98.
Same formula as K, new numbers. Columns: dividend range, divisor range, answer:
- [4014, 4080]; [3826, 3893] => 0.89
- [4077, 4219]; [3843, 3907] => 0.88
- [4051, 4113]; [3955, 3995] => 0.98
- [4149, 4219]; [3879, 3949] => 0.91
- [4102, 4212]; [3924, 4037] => 0.97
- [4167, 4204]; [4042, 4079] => 0.97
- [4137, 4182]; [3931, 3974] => 0.93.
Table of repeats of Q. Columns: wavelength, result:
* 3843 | 2.27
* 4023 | 1.915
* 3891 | 2.339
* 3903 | 2.145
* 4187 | 1.608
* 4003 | 1.965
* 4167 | 1.633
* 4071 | 1.875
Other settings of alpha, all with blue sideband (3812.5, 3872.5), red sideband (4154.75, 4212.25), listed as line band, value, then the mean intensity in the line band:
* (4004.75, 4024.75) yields 0.6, 1.9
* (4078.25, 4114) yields -1.3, 1.88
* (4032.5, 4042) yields 0.5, 1.81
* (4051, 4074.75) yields 0.7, 1.82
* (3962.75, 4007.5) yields 1.2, 1.96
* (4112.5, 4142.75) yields -0.8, 1.81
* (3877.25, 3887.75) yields -0.1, 2.21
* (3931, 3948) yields 0.7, 2.01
